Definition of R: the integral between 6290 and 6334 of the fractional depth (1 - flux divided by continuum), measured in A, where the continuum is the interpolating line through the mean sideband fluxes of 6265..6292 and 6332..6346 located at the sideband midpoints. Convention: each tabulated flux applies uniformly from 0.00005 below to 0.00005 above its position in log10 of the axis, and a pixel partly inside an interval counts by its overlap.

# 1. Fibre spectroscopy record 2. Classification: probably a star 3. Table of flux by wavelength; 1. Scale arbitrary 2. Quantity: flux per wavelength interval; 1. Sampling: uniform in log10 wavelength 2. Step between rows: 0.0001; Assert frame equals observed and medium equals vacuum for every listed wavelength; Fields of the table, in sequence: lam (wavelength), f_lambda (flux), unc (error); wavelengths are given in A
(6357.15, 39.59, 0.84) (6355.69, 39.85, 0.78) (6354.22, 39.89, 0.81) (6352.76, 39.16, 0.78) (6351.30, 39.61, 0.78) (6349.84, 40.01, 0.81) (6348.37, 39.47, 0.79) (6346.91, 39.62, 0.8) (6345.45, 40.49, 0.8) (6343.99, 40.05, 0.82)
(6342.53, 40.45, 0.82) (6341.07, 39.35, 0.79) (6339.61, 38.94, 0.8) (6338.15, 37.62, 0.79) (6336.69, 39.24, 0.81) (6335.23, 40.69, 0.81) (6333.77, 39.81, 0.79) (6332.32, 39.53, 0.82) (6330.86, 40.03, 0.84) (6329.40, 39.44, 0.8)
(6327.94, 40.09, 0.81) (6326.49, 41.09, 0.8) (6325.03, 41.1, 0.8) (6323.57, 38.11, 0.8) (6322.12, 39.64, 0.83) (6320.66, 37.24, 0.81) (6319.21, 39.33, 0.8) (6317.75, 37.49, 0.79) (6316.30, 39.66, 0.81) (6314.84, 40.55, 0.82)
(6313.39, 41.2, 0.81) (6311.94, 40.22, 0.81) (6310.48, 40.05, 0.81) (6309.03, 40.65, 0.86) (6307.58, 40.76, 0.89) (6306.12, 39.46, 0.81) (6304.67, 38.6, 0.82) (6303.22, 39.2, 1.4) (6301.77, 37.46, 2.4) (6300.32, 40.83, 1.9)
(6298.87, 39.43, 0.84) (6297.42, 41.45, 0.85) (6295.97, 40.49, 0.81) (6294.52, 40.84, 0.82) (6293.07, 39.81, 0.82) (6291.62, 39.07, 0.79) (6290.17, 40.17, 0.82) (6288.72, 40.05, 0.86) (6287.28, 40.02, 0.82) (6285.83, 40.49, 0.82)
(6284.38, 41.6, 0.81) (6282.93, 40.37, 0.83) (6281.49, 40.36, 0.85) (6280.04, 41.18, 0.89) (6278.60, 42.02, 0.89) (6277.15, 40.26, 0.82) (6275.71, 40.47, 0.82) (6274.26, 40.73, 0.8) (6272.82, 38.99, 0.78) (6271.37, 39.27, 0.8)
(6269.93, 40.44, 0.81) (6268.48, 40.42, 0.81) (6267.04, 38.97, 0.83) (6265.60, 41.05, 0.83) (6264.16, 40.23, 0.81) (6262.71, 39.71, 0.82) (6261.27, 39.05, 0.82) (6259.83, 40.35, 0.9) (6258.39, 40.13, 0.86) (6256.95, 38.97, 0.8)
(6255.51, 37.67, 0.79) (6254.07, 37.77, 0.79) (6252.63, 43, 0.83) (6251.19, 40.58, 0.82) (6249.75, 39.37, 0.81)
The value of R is 0.2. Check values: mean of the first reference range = 40.3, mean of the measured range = 39.8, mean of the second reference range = 39.6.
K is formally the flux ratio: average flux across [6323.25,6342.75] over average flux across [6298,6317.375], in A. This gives 1.00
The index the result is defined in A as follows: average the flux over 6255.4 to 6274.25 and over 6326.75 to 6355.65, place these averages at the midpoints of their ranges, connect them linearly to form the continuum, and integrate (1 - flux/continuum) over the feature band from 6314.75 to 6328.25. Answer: 0.1 A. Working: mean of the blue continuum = 39.7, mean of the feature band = 39.4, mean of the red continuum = 39.7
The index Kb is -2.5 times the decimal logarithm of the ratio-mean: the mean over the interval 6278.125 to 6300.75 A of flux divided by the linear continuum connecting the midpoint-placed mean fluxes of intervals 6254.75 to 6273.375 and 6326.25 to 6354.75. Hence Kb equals -0.02 mag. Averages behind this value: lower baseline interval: 39.6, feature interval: 40.5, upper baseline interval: 39.7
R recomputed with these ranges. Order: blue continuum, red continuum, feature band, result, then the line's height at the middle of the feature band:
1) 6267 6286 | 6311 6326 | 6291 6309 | 0.04 A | 39.9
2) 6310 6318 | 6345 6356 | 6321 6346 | 0.09 A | 39.9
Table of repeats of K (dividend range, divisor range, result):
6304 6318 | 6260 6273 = 1.00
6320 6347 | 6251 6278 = 0.99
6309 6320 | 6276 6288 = 0.98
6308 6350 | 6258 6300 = 0.99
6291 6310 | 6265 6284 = 0.99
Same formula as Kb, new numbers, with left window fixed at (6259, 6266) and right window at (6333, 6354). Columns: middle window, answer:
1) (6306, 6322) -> 0.003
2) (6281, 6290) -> -0.015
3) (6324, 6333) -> -0.011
